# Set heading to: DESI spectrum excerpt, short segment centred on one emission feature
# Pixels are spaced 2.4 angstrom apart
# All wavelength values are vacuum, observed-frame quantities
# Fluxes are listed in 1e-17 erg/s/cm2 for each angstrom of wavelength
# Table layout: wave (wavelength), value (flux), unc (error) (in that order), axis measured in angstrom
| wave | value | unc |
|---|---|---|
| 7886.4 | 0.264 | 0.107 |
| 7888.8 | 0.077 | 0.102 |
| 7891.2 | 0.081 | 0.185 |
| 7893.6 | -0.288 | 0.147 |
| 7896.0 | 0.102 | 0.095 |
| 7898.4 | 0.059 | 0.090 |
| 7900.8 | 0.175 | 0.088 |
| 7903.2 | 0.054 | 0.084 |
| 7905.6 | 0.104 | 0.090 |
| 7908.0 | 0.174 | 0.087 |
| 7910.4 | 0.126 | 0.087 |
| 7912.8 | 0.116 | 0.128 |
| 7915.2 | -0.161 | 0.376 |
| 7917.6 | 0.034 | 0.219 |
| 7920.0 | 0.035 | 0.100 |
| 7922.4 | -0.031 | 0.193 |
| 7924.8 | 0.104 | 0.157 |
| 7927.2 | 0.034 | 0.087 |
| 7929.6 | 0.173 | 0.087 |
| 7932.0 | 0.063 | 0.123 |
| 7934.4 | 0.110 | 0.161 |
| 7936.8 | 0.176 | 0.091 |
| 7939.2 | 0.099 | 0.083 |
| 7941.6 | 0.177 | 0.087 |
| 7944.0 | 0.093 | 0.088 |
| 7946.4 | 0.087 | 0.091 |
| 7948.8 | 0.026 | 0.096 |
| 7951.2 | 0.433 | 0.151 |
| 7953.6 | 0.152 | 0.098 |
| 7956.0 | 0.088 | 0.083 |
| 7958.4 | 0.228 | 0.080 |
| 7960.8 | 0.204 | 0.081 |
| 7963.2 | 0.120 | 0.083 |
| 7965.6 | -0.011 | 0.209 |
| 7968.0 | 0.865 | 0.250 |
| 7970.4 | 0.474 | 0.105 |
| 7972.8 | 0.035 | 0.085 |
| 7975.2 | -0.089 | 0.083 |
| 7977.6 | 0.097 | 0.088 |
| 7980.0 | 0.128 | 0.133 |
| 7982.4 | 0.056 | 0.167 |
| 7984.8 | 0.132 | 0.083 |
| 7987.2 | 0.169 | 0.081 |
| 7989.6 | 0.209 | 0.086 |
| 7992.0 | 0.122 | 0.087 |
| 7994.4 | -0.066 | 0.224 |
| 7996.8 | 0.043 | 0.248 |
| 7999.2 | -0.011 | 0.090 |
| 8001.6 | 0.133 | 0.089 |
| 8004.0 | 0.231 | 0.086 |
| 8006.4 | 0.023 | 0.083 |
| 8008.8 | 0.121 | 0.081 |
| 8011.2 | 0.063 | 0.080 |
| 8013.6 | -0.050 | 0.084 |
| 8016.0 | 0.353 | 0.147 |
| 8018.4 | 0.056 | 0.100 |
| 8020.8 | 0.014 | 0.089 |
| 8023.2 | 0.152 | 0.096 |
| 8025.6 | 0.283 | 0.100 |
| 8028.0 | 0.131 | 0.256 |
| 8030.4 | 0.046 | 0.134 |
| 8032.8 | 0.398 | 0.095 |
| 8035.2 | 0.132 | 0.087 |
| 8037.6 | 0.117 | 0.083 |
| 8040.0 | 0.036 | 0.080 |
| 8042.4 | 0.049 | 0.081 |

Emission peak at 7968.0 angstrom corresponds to H-gamma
